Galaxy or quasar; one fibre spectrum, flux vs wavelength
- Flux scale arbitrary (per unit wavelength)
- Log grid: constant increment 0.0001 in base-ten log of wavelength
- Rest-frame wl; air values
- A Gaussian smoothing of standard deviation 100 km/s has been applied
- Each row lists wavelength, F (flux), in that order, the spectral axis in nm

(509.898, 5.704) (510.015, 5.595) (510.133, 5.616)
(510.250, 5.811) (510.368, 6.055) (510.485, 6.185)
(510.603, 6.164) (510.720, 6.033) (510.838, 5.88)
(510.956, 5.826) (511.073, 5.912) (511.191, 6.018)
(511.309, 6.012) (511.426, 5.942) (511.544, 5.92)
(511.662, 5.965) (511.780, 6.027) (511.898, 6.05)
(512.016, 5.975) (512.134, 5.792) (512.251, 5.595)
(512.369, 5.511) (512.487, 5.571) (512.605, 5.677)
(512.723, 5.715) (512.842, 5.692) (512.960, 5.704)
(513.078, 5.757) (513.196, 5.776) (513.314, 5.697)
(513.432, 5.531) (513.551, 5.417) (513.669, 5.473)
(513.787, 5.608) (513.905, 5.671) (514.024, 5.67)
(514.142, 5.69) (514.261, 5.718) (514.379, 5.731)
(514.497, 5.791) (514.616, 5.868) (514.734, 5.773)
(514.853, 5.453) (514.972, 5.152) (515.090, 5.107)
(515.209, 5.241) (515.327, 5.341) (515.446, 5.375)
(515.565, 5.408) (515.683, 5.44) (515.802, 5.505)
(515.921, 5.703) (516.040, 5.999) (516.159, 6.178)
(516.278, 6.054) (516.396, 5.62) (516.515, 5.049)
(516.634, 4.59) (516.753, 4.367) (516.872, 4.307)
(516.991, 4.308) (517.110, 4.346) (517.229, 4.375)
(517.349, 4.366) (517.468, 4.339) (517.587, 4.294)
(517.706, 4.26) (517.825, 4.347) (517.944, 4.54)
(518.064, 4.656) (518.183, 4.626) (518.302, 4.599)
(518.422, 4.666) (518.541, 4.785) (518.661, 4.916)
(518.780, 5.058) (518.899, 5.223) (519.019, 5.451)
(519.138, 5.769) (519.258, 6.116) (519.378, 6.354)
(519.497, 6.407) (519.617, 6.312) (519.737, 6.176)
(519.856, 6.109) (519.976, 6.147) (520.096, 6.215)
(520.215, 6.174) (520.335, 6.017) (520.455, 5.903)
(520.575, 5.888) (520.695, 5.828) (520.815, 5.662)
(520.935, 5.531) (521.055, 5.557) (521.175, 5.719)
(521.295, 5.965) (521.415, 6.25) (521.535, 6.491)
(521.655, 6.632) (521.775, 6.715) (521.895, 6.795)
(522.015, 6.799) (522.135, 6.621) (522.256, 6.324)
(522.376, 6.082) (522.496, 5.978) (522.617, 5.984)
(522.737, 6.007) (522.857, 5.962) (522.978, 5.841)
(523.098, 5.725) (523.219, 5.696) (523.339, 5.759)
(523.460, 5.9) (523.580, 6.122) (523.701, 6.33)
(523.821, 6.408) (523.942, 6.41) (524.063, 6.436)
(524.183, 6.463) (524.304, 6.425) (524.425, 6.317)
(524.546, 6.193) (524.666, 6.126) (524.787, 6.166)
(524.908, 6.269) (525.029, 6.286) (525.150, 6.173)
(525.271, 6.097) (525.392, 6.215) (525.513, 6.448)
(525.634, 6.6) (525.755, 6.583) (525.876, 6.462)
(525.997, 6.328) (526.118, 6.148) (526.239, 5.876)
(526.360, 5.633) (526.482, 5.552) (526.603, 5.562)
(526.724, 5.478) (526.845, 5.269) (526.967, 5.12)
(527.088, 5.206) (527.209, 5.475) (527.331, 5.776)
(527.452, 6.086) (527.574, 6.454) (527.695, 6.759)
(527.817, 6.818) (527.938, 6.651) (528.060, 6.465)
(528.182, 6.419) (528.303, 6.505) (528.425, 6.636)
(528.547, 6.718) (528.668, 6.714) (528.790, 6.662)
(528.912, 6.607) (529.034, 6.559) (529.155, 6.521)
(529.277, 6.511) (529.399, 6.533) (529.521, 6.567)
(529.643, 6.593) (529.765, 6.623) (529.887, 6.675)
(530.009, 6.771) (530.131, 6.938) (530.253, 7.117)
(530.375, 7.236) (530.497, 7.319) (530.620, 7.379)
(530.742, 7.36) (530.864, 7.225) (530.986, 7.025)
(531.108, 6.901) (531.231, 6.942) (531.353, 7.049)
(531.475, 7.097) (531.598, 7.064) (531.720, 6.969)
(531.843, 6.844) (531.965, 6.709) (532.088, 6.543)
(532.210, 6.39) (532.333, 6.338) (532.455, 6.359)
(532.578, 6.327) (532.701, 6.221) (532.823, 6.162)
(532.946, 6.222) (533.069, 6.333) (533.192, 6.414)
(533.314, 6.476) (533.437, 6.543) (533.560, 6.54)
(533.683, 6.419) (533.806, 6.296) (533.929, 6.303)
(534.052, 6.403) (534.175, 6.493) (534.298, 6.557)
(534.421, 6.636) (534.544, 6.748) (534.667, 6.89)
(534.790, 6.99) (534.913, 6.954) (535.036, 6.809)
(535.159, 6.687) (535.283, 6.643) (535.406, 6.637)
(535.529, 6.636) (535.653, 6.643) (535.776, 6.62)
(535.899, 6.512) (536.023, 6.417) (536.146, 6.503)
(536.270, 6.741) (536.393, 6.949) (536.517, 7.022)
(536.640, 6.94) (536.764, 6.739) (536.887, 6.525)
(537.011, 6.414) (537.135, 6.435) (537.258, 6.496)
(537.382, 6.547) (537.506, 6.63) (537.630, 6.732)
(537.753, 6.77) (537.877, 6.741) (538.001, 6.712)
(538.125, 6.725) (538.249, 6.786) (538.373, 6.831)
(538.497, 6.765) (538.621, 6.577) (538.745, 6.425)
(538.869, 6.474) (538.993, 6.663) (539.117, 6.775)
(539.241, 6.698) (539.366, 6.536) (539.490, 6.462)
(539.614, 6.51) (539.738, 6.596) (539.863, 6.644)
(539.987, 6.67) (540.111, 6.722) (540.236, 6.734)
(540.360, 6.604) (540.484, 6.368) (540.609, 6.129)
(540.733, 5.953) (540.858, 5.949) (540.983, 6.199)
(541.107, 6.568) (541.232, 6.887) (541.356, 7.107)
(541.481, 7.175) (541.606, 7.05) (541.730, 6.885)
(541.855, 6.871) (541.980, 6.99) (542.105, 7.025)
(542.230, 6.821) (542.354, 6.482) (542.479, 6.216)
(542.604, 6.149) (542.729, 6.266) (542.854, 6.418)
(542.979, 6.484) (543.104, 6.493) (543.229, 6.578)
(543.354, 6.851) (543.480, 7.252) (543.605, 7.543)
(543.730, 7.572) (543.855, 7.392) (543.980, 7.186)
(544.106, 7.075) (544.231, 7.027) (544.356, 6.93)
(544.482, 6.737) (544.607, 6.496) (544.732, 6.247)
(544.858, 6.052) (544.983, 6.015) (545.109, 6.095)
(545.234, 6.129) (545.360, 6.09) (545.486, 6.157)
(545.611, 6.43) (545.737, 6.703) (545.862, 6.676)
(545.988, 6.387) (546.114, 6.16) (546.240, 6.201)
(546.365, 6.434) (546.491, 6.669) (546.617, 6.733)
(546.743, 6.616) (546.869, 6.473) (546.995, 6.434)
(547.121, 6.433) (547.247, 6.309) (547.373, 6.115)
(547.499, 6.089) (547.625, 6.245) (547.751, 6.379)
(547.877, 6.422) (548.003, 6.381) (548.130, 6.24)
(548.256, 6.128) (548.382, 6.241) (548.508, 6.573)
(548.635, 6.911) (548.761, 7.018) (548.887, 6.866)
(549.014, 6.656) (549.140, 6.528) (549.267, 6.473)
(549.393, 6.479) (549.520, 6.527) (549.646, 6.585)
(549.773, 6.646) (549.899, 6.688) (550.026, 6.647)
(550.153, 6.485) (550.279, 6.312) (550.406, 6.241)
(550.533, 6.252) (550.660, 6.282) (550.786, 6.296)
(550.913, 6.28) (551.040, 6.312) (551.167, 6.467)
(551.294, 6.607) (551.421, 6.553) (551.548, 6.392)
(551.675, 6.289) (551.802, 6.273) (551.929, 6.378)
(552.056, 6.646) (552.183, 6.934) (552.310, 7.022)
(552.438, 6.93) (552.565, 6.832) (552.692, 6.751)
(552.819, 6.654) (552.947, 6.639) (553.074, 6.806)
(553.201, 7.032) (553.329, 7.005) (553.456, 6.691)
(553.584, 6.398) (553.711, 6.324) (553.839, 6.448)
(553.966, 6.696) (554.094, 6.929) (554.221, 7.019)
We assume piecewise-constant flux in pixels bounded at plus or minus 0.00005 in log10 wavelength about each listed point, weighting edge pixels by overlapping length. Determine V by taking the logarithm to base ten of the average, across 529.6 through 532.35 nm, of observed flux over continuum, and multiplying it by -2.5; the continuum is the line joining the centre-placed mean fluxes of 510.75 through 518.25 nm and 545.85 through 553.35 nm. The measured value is -0.170 mag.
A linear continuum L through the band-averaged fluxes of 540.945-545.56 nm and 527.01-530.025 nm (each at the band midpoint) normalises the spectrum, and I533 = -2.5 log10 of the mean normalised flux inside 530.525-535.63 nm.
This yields -0.03 mag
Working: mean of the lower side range 6.44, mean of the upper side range 6.69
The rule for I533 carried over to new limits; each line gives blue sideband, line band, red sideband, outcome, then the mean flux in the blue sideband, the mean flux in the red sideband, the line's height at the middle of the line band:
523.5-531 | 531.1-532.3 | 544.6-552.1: -0.072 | 6.39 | 6.41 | 6.39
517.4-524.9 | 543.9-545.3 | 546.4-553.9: -0.027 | 5.82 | 6.53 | 6.39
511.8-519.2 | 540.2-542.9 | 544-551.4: -0.060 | 5.28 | 6.45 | 6.23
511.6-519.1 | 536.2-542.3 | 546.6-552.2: -0.094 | 5.29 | 6.46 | 6.11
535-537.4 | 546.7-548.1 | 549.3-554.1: 0.041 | 6.65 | 6.57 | 6.59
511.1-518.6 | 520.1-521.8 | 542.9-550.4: -0.082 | 5.35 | 6.55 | 5.58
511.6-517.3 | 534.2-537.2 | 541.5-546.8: -0.064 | 5.48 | 6.64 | 6.31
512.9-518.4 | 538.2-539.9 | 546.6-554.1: -0.089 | 5.21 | 6.53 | 6.1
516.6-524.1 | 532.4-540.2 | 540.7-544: -0.026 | 5.61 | 6.76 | 6.44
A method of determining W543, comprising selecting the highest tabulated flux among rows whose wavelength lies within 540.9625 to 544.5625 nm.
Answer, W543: 7.572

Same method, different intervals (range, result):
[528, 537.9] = 7.379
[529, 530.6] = 7.319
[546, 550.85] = 7.018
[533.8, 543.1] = 7.175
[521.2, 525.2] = 6.799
